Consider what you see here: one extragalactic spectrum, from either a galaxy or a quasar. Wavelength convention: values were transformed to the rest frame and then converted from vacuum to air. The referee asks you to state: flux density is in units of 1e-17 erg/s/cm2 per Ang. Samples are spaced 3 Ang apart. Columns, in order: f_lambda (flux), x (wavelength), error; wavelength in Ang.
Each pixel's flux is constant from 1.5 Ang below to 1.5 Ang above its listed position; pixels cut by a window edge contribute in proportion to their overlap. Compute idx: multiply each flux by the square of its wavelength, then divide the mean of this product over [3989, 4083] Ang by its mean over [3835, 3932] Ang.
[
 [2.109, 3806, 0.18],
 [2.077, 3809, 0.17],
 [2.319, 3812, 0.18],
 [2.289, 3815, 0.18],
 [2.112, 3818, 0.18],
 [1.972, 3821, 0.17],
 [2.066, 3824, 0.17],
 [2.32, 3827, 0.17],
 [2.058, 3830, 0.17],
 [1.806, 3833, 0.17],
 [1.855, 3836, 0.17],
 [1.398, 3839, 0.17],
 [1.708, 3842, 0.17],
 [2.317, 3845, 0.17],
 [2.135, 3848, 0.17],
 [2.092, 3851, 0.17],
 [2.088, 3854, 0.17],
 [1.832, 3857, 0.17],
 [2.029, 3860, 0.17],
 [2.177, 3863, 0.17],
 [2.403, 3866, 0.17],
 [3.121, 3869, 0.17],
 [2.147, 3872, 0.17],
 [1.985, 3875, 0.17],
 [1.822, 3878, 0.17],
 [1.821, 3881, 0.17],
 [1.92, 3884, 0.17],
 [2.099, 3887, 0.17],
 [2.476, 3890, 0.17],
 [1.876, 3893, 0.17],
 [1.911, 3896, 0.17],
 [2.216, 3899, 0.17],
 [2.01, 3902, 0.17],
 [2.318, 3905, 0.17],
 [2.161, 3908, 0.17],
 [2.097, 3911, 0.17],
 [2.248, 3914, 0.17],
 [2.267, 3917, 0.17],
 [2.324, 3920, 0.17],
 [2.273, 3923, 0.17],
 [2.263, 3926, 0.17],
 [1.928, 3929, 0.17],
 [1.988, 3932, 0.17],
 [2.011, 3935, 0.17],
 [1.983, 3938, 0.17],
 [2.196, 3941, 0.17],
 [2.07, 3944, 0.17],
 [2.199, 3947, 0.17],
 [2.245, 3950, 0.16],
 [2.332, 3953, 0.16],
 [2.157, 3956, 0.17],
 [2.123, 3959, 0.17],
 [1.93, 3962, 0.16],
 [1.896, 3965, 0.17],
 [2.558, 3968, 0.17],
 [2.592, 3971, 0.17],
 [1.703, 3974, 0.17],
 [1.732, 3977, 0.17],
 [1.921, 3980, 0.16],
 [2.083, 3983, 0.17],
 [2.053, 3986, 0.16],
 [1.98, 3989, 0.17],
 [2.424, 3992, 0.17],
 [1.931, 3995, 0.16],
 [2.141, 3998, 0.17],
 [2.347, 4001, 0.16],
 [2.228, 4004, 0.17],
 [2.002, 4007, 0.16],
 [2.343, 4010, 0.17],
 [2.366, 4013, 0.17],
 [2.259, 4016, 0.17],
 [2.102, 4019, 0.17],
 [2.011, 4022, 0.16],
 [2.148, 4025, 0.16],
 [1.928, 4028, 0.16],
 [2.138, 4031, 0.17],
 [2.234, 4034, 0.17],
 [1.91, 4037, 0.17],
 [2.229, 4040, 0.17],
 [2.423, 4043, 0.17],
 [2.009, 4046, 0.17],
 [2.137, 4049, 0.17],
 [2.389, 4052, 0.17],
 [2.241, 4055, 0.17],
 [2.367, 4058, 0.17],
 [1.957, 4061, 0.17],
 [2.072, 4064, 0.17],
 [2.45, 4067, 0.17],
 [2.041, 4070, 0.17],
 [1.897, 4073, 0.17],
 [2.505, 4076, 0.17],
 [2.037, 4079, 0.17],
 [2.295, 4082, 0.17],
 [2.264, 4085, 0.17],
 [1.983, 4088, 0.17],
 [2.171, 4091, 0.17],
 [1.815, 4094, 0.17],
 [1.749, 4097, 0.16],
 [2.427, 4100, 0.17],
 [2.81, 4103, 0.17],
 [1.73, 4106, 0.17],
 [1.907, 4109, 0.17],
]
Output 1.1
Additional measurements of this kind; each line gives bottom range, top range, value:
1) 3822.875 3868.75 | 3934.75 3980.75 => 1.09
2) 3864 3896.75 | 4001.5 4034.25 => 1.08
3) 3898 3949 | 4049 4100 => 1.08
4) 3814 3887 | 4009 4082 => 1.17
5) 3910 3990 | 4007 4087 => 1.08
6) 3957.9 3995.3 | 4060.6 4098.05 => 1.07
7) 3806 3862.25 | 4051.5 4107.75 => 1.21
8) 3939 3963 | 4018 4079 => 1.05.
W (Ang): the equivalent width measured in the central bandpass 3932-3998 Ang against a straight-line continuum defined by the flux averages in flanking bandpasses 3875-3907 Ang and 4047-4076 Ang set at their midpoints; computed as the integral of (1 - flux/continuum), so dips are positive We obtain 0.2 Ang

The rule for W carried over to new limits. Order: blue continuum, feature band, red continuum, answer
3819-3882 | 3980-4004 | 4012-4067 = 0.1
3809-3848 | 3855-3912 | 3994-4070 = -1.7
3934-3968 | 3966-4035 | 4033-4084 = 0.5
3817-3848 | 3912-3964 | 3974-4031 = -2.4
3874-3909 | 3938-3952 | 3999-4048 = -0.4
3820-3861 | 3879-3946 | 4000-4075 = -2.1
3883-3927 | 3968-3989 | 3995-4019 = 1.4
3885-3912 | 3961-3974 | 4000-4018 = 0.1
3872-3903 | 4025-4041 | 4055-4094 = 0.3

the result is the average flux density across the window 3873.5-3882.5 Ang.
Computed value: 1.88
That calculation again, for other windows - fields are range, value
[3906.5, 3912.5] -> 2.13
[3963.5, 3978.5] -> 2.1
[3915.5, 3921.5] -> 2.3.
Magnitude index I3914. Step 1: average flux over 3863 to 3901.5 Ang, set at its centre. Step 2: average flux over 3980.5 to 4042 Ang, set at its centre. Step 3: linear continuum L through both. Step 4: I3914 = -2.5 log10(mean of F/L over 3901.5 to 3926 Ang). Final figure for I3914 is -0.04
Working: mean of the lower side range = 2.15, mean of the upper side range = 2.14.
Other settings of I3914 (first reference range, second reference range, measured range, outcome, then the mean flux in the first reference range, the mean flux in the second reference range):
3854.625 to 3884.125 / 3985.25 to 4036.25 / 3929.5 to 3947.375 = 0.04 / 2.13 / 2.15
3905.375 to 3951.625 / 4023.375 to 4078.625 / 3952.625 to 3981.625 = 0.04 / 2.15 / 2.17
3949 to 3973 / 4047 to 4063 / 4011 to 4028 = 0.03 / 2.22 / 2.21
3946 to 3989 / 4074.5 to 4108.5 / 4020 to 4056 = -0.01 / 2.1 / 2.15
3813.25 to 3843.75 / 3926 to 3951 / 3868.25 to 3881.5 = -0.07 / 1.96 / 2.09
